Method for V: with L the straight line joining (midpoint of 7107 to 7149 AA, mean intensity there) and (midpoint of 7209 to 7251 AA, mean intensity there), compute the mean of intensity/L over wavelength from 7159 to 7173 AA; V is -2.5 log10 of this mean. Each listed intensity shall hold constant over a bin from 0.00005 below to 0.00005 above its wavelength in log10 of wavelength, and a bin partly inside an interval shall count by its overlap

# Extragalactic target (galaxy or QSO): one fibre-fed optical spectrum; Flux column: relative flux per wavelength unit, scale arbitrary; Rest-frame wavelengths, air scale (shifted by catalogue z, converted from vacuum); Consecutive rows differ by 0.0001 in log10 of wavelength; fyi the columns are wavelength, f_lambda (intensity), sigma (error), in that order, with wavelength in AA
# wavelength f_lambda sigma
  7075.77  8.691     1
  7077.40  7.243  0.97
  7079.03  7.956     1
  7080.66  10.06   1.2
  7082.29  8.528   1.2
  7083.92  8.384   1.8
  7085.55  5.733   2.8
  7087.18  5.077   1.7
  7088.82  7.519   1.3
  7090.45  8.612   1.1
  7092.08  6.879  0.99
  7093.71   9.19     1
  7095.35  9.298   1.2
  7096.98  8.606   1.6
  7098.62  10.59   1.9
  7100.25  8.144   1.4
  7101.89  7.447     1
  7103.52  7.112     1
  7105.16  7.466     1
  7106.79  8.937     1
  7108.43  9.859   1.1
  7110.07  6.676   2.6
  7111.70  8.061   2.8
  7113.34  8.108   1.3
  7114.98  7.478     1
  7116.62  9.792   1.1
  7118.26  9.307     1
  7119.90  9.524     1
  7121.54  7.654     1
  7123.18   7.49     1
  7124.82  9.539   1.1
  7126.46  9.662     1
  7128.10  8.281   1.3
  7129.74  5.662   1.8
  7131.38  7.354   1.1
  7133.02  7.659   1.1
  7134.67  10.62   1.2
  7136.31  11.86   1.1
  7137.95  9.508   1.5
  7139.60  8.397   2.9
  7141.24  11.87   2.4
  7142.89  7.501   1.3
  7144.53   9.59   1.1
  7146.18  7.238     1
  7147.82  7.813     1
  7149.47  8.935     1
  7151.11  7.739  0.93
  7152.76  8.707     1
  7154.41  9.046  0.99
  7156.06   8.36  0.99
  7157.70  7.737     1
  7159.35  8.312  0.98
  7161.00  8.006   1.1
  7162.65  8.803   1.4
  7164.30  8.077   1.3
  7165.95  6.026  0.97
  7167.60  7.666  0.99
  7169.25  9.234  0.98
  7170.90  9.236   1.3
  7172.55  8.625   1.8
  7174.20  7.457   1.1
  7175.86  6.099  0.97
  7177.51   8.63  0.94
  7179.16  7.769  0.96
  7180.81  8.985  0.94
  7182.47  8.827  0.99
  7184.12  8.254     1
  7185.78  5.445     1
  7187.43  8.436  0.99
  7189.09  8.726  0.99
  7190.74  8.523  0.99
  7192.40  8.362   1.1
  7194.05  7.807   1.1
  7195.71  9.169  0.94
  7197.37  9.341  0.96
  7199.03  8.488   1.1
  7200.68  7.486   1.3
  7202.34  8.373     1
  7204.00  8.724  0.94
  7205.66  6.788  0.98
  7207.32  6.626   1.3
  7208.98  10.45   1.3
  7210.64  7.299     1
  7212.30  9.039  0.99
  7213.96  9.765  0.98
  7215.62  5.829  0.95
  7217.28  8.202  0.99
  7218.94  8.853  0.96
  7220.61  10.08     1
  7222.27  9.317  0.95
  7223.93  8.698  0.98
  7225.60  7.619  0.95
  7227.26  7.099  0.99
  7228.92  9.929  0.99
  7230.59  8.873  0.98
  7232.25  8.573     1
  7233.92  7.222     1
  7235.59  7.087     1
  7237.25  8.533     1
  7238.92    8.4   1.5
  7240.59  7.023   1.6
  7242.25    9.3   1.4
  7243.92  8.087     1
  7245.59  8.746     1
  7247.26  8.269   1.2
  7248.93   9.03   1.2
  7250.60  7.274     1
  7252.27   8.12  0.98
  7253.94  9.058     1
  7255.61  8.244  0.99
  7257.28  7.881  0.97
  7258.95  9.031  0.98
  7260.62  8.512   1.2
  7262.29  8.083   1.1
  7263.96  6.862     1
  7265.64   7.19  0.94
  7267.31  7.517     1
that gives 0.05 mag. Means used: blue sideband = 8.67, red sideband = 8.38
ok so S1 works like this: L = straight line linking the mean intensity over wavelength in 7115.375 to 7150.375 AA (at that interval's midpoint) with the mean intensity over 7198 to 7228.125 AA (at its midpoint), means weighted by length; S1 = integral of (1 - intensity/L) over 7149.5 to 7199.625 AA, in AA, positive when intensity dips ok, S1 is 1.88 AA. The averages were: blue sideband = 8.8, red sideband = 8.27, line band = 8.21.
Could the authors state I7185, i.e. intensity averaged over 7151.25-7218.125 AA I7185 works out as 8.16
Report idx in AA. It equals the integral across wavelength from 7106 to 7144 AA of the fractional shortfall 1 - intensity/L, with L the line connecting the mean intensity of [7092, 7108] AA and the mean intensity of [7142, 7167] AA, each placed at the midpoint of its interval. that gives -1.9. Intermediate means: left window 8.47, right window 8.13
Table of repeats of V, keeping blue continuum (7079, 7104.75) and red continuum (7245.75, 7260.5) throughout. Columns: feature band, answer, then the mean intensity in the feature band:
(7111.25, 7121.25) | -0.07 mag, 8.67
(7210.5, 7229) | -0.02 mag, 8.47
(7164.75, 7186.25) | 0.04 mag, 7.91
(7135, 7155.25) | -0.11 mag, 9.05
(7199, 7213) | 0.02 mag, 8.12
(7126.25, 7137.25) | -0.07 mag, 8.69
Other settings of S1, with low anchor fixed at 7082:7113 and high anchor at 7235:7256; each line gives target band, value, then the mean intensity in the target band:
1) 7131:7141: -1.74 AA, 9.47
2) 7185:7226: -0.60 AA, 8.31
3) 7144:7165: -0.57 AA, 8.32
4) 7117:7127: -1.04 AA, 8.88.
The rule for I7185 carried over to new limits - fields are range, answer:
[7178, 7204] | 8.29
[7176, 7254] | 8.28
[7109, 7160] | 8.57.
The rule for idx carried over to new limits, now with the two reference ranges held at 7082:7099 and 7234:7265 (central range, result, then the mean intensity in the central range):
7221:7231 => -0.62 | 8.65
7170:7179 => 0.07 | 8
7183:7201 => -0.28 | 8.22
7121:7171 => -2.91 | 8.5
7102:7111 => 0.01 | 7.97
